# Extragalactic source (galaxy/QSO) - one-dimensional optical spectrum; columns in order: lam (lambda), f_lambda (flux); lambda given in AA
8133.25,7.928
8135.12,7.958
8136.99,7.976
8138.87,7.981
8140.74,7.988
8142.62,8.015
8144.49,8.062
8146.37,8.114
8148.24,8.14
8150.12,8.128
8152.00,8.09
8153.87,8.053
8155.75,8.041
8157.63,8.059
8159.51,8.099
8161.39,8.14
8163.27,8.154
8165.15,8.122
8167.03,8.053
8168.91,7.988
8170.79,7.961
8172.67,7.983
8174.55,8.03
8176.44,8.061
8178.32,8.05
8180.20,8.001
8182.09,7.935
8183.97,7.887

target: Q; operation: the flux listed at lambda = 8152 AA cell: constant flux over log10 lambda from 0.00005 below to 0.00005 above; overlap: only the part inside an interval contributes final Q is 8.09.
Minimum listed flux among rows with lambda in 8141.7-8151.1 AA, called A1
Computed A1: 8.015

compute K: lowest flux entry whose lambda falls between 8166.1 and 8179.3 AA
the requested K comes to 7.961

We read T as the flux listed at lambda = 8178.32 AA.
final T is 8.05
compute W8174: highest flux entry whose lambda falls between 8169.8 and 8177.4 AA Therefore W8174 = 8.061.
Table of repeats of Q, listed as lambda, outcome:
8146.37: 8.114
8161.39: 8.14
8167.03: 8.053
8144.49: 8.062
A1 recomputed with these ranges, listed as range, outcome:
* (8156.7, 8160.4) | 8.059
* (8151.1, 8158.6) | 8.041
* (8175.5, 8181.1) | 8.001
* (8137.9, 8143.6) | 7.981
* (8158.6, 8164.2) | 8.099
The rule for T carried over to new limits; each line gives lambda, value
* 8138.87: 7.981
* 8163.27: 8.154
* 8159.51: 8.099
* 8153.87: 8.053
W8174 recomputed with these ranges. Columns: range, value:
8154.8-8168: 8.154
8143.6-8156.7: 8.14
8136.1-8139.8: 7.981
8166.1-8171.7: 8.053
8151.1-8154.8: 8.09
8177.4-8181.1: 8.05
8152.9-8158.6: 8.059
